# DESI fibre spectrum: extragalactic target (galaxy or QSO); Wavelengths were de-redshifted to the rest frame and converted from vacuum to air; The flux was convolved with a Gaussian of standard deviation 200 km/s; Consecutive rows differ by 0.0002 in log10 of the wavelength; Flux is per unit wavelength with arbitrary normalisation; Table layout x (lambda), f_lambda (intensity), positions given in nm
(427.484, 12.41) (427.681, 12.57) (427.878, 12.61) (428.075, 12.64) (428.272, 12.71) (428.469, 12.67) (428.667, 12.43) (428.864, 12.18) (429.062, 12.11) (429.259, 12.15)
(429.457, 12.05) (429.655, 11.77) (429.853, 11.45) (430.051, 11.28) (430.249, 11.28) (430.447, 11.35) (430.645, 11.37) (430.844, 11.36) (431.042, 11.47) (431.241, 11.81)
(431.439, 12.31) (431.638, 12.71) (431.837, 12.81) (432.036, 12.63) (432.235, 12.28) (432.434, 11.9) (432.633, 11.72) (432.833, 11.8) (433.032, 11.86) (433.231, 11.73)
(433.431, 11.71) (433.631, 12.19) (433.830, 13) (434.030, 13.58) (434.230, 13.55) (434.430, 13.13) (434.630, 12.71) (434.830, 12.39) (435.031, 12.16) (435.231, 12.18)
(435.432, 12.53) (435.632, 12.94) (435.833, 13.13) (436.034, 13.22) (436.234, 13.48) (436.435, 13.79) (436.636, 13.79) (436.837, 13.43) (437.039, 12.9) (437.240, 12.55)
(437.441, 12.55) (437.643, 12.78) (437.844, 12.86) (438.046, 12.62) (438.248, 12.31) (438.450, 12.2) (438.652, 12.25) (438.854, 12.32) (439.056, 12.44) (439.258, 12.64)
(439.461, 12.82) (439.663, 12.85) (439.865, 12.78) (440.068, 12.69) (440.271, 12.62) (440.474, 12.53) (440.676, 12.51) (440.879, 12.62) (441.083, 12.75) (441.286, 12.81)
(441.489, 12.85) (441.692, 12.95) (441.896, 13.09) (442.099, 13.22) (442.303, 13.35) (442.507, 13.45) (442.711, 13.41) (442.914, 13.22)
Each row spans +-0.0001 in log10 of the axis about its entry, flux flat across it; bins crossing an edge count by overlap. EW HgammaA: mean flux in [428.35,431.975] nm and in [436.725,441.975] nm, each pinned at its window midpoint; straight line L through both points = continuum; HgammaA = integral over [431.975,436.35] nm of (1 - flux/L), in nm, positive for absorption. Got -0.10 nm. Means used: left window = 11.9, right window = 12.7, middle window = 12.5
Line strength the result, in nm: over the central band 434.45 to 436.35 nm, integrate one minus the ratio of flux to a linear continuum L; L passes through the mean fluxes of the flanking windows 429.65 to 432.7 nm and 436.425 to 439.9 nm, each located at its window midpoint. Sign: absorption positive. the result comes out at -0.06 nm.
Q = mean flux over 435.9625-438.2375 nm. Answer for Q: 13.1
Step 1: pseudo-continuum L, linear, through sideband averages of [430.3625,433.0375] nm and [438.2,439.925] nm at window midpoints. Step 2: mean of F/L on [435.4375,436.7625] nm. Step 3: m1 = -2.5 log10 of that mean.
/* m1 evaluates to -0.09 mag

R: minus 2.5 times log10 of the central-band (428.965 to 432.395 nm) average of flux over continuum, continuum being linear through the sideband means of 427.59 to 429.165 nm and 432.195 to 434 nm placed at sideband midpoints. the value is 0.035 mag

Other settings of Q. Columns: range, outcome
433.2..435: 12.7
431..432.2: 12.3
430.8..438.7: 12.6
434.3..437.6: 12.9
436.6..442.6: 12.8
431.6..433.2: 12.2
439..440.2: 12.7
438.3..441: 12.6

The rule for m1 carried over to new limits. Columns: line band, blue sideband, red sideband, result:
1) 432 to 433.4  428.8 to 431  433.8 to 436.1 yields 0.03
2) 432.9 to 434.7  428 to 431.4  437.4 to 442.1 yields -0.03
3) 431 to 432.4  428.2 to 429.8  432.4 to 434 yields -0.02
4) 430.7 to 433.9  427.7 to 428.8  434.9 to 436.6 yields 0.06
